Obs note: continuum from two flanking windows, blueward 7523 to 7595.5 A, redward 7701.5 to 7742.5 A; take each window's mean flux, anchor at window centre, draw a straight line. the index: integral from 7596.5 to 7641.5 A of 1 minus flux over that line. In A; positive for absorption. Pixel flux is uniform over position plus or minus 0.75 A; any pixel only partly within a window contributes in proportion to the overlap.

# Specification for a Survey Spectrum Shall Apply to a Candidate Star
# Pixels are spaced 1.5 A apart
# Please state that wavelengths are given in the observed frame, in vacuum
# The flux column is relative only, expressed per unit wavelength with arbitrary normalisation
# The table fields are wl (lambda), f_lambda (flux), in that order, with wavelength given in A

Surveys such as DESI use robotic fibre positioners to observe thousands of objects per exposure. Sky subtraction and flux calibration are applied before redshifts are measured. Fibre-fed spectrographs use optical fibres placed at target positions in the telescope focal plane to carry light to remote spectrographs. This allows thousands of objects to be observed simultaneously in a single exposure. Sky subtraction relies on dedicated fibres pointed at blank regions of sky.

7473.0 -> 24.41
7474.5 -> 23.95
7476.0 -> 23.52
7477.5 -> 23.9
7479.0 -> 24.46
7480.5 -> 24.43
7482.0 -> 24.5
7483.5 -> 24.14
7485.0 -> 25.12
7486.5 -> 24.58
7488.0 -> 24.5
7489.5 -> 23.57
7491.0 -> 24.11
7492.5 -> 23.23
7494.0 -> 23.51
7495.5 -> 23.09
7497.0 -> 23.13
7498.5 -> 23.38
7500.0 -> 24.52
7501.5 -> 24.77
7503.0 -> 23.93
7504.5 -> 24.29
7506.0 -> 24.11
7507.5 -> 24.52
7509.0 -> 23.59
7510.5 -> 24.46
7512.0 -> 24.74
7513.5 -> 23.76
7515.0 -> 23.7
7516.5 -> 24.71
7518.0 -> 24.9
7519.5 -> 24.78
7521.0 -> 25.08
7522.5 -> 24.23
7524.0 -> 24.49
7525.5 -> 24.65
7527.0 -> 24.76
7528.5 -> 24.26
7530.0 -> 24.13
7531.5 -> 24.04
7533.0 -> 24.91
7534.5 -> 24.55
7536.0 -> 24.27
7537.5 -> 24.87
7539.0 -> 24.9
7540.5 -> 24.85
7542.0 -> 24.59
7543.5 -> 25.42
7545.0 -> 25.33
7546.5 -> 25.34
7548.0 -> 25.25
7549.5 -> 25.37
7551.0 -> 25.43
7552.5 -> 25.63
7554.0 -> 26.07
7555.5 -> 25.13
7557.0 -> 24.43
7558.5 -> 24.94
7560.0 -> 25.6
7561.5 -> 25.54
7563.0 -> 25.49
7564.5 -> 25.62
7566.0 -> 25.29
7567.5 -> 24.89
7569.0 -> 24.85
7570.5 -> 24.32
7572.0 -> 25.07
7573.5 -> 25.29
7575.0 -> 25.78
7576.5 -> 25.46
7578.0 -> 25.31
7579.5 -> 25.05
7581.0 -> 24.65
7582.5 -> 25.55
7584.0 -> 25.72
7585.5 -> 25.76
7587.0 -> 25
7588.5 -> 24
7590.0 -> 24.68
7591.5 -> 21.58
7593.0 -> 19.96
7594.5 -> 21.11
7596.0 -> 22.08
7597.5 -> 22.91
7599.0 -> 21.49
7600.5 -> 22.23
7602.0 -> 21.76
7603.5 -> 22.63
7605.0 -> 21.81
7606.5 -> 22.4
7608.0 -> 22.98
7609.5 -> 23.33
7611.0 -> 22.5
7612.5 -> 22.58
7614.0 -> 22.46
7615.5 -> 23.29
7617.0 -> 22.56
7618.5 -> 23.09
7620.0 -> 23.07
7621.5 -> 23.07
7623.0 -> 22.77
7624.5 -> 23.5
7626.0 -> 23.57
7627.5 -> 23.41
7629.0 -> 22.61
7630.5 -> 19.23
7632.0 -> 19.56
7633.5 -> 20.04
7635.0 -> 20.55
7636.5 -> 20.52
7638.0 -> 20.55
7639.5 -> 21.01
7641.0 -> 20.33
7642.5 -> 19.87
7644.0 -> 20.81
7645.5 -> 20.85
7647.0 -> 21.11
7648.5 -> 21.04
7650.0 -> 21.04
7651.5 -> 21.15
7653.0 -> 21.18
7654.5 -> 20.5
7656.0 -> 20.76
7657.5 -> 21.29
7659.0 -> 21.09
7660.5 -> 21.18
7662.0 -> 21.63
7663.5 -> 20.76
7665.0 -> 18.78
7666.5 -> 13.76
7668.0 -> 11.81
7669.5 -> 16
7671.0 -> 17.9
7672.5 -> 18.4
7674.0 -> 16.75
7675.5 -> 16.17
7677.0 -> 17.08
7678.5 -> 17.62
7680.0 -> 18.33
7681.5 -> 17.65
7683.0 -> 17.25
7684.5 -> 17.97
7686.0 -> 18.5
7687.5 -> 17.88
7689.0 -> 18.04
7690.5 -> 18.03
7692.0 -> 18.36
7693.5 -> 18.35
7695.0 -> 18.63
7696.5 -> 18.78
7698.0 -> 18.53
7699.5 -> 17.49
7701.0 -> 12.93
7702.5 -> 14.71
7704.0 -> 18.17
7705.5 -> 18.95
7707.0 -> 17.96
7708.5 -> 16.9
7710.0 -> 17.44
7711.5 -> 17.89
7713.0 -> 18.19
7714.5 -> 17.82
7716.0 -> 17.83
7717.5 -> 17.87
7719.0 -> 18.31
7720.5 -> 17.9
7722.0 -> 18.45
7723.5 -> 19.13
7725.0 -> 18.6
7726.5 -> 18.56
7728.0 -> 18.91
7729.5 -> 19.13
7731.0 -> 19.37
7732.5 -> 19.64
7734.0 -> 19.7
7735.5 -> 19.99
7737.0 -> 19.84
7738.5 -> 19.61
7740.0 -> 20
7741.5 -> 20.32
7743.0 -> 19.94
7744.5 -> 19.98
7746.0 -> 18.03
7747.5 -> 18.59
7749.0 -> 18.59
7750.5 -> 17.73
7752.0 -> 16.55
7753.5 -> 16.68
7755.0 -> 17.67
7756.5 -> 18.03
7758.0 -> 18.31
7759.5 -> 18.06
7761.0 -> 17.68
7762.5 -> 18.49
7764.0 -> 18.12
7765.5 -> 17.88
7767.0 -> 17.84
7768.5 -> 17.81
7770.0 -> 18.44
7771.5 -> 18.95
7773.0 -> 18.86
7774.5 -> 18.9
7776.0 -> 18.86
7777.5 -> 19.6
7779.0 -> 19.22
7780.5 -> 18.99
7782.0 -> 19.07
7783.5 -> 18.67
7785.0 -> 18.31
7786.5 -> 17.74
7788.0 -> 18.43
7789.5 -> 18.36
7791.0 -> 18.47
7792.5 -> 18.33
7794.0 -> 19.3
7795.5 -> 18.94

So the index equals 0.8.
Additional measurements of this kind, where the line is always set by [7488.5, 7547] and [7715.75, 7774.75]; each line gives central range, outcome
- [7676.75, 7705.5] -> 3.36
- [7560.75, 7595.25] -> -2.68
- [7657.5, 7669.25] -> 1.24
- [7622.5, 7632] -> -0.30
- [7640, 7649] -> 0.20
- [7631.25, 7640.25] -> 0.42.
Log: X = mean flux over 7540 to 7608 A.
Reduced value 24.4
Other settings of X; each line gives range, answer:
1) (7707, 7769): 18.5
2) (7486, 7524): 24.1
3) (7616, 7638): 21.9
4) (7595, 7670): 21.2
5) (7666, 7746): 18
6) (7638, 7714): 18.6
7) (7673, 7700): 17.9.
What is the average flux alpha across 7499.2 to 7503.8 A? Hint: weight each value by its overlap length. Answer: 24.4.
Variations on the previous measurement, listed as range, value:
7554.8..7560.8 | 25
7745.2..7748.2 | 18.3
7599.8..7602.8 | 22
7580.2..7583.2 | 25.1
